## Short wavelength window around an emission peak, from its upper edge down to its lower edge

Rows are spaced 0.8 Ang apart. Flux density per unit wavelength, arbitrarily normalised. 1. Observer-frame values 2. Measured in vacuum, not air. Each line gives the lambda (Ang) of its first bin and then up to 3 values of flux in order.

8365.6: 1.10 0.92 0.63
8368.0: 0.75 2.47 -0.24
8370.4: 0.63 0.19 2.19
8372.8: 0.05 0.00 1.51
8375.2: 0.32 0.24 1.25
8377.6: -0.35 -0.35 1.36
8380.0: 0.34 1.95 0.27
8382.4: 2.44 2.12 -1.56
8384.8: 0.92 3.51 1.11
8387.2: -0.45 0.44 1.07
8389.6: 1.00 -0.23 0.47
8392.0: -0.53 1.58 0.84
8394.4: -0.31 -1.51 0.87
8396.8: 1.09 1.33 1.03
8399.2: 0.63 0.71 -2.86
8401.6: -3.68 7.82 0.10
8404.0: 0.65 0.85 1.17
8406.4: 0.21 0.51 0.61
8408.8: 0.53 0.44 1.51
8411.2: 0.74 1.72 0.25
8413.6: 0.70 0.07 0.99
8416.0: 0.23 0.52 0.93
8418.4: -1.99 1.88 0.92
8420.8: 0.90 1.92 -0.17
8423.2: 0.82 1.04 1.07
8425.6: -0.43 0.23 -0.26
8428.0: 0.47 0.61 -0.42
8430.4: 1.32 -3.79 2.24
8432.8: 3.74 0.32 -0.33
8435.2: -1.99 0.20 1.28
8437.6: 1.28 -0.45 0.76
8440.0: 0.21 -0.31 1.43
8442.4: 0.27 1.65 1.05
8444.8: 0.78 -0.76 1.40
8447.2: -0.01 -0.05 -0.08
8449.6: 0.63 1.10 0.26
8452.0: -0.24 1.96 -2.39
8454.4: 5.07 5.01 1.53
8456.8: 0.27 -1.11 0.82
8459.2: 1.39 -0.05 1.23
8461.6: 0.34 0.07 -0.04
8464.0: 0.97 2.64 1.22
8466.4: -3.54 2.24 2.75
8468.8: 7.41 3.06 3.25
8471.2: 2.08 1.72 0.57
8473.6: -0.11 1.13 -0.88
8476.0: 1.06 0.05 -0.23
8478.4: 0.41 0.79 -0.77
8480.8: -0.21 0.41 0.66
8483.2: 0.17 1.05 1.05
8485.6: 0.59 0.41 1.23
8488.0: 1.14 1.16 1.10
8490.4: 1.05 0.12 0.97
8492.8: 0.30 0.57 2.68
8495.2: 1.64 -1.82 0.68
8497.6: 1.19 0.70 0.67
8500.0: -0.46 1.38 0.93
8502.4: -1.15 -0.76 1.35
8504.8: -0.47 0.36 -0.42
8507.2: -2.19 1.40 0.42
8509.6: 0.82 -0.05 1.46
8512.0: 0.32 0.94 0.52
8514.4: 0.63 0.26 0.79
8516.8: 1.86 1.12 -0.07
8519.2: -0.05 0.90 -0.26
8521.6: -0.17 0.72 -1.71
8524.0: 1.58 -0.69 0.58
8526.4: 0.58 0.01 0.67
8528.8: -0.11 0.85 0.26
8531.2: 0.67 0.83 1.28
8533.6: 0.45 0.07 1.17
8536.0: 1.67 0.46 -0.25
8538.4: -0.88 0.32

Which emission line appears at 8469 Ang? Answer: H-gamma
